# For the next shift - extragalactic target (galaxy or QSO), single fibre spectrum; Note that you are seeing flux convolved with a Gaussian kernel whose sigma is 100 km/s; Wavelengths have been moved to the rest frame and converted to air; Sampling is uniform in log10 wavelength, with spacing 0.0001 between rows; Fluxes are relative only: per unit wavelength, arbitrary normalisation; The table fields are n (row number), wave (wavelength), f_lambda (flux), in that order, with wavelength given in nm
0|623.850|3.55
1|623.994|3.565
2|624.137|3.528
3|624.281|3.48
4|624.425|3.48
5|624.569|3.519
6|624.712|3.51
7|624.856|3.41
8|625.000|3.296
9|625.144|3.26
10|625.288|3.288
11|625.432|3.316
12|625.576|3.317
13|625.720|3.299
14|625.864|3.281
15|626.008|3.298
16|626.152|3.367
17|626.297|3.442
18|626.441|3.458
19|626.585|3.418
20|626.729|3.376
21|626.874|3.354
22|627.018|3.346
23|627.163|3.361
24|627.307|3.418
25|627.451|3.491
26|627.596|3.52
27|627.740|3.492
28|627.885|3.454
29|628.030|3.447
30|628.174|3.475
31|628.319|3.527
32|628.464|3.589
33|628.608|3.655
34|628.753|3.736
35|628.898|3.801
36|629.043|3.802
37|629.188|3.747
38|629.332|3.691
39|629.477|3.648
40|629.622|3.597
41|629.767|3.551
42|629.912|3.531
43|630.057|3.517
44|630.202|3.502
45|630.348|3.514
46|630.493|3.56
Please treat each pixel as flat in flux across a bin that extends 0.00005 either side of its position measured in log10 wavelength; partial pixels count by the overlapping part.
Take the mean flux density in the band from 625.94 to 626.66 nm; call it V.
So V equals 3.4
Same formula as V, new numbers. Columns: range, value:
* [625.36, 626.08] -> 3.3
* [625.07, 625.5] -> 3.29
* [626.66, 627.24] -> 3.36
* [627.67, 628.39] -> 3.48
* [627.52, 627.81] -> 3.51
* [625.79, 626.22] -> 3.32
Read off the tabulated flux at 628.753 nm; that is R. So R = 3.736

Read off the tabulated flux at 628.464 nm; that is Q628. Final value 3.589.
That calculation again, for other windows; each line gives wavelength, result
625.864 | 3.281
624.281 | 3.48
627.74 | 3.492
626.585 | 3.418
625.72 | 3.299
